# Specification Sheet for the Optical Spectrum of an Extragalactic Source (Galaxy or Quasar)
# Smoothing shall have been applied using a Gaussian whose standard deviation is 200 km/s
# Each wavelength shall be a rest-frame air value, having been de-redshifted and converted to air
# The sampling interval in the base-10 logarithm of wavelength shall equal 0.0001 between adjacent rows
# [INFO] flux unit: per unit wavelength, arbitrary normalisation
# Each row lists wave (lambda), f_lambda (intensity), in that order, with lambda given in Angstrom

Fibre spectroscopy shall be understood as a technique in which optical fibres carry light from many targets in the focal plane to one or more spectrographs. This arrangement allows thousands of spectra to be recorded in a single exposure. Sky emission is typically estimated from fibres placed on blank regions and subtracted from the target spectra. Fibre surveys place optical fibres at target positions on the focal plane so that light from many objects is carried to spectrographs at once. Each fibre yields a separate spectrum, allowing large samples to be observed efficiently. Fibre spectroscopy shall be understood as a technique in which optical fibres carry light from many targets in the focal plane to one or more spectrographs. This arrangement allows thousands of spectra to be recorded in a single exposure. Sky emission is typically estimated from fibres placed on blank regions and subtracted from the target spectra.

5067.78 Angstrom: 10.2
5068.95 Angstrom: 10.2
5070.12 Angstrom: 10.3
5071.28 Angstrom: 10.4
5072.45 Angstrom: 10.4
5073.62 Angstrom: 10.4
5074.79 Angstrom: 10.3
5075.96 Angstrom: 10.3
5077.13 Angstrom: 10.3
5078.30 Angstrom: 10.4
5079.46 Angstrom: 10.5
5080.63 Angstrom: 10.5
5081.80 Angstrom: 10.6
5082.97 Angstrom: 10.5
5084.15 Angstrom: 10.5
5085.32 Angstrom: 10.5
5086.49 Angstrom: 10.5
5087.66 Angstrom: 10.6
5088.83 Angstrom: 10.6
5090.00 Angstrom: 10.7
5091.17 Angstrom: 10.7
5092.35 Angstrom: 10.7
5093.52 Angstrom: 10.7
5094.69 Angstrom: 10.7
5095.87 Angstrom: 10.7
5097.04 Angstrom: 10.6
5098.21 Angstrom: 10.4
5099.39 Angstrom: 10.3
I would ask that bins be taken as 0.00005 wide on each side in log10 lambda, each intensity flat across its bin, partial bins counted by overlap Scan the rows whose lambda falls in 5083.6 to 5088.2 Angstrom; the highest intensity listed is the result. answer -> 10.6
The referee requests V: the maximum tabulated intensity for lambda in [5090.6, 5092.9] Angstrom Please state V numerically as 10.7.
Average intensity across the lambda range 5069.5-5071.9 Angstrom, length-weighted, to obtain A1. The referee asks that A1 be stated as 10.4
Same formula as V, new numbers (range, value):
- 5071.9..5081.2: 10.5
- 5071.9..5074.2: 10.4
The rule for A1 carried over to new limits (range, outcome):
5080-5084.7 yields 10.5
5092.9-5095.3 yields 10.7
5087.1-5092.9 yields 10.7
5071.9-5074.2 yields 10.4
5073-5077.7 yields 10.3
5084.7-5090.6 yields 10.6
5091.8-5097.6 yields 10.7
